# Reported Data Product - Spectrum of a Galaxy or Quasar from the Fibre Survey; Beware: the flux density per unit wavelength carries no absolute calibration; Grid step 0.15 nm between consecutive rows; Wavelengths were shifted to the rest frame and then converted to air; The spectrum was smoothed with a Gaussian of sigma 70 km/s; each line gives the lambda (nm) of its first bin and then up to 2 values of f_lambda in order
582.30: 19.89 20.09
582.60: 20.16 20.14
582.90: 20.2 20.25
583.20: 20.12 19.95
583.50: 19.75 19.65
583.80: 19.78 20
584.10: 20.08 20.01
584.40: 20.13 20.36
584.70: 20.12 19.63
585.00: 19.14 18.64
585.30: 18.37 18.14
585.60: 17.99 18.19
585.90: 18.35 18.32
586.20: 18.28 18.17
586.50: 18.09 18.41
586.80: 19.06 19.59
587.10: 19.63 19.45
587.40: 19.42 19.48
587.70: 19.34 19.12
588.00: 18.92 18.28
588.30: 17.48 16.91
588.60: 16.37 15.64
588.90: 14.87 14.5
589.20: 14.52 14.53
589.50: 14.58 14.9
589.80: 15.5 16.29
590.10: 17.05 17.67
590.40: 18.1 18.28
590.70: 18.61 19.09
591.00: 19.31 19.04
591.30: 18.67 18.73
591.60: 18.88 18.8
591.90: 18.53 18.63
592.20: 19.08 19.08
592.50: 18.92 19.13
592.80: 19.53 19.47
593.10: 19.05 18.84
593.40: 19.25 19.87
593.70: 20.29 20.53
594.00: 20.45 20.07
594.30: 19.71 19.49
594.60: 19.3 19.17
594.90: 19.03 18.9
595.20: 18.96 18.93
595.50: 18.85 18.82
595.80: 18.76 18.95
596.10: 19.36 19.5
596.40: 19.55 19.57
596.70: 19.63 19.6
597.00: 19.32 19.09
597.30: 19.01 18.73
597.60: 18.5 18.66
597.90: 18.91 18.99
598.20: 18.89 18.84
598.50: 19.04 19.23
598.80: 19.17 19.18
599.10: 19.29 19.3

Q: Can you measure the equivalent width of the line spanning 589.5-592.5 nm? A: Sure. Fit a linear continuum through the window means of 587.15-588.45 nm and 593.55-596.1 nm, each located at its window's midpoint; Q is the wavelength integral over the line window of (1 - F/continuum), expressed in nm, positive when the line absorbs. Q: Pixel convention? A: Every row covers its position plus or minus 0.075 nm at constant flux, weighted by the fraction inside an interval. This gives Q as 0.16 nm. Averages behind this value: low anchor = 18.8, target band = 18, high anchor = 19.4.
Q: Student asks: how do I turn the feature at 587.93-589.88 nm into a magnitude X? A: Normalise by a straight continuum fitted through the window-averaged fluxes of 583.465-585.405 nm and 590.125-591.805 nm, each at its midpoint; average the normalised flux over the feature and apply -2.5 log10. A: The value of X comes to 0.19 mag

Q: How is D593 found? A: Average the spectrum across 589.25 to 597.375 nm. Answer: 18.7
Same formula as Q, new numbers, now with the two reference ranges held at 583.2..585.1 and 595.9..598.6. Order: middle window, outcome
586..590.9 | 0.53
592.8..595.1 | -0.03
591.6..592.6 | 0.03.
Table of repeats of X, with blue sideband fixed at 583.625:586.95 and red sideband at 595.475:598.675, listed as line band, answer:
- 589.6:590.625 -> 0.13 mag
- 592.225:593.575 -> -0.01 mag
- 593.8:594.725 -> -0.04 mag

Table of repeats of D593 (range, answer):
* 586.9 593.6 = 18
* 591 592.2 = 18.8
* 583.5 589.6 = 18.3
